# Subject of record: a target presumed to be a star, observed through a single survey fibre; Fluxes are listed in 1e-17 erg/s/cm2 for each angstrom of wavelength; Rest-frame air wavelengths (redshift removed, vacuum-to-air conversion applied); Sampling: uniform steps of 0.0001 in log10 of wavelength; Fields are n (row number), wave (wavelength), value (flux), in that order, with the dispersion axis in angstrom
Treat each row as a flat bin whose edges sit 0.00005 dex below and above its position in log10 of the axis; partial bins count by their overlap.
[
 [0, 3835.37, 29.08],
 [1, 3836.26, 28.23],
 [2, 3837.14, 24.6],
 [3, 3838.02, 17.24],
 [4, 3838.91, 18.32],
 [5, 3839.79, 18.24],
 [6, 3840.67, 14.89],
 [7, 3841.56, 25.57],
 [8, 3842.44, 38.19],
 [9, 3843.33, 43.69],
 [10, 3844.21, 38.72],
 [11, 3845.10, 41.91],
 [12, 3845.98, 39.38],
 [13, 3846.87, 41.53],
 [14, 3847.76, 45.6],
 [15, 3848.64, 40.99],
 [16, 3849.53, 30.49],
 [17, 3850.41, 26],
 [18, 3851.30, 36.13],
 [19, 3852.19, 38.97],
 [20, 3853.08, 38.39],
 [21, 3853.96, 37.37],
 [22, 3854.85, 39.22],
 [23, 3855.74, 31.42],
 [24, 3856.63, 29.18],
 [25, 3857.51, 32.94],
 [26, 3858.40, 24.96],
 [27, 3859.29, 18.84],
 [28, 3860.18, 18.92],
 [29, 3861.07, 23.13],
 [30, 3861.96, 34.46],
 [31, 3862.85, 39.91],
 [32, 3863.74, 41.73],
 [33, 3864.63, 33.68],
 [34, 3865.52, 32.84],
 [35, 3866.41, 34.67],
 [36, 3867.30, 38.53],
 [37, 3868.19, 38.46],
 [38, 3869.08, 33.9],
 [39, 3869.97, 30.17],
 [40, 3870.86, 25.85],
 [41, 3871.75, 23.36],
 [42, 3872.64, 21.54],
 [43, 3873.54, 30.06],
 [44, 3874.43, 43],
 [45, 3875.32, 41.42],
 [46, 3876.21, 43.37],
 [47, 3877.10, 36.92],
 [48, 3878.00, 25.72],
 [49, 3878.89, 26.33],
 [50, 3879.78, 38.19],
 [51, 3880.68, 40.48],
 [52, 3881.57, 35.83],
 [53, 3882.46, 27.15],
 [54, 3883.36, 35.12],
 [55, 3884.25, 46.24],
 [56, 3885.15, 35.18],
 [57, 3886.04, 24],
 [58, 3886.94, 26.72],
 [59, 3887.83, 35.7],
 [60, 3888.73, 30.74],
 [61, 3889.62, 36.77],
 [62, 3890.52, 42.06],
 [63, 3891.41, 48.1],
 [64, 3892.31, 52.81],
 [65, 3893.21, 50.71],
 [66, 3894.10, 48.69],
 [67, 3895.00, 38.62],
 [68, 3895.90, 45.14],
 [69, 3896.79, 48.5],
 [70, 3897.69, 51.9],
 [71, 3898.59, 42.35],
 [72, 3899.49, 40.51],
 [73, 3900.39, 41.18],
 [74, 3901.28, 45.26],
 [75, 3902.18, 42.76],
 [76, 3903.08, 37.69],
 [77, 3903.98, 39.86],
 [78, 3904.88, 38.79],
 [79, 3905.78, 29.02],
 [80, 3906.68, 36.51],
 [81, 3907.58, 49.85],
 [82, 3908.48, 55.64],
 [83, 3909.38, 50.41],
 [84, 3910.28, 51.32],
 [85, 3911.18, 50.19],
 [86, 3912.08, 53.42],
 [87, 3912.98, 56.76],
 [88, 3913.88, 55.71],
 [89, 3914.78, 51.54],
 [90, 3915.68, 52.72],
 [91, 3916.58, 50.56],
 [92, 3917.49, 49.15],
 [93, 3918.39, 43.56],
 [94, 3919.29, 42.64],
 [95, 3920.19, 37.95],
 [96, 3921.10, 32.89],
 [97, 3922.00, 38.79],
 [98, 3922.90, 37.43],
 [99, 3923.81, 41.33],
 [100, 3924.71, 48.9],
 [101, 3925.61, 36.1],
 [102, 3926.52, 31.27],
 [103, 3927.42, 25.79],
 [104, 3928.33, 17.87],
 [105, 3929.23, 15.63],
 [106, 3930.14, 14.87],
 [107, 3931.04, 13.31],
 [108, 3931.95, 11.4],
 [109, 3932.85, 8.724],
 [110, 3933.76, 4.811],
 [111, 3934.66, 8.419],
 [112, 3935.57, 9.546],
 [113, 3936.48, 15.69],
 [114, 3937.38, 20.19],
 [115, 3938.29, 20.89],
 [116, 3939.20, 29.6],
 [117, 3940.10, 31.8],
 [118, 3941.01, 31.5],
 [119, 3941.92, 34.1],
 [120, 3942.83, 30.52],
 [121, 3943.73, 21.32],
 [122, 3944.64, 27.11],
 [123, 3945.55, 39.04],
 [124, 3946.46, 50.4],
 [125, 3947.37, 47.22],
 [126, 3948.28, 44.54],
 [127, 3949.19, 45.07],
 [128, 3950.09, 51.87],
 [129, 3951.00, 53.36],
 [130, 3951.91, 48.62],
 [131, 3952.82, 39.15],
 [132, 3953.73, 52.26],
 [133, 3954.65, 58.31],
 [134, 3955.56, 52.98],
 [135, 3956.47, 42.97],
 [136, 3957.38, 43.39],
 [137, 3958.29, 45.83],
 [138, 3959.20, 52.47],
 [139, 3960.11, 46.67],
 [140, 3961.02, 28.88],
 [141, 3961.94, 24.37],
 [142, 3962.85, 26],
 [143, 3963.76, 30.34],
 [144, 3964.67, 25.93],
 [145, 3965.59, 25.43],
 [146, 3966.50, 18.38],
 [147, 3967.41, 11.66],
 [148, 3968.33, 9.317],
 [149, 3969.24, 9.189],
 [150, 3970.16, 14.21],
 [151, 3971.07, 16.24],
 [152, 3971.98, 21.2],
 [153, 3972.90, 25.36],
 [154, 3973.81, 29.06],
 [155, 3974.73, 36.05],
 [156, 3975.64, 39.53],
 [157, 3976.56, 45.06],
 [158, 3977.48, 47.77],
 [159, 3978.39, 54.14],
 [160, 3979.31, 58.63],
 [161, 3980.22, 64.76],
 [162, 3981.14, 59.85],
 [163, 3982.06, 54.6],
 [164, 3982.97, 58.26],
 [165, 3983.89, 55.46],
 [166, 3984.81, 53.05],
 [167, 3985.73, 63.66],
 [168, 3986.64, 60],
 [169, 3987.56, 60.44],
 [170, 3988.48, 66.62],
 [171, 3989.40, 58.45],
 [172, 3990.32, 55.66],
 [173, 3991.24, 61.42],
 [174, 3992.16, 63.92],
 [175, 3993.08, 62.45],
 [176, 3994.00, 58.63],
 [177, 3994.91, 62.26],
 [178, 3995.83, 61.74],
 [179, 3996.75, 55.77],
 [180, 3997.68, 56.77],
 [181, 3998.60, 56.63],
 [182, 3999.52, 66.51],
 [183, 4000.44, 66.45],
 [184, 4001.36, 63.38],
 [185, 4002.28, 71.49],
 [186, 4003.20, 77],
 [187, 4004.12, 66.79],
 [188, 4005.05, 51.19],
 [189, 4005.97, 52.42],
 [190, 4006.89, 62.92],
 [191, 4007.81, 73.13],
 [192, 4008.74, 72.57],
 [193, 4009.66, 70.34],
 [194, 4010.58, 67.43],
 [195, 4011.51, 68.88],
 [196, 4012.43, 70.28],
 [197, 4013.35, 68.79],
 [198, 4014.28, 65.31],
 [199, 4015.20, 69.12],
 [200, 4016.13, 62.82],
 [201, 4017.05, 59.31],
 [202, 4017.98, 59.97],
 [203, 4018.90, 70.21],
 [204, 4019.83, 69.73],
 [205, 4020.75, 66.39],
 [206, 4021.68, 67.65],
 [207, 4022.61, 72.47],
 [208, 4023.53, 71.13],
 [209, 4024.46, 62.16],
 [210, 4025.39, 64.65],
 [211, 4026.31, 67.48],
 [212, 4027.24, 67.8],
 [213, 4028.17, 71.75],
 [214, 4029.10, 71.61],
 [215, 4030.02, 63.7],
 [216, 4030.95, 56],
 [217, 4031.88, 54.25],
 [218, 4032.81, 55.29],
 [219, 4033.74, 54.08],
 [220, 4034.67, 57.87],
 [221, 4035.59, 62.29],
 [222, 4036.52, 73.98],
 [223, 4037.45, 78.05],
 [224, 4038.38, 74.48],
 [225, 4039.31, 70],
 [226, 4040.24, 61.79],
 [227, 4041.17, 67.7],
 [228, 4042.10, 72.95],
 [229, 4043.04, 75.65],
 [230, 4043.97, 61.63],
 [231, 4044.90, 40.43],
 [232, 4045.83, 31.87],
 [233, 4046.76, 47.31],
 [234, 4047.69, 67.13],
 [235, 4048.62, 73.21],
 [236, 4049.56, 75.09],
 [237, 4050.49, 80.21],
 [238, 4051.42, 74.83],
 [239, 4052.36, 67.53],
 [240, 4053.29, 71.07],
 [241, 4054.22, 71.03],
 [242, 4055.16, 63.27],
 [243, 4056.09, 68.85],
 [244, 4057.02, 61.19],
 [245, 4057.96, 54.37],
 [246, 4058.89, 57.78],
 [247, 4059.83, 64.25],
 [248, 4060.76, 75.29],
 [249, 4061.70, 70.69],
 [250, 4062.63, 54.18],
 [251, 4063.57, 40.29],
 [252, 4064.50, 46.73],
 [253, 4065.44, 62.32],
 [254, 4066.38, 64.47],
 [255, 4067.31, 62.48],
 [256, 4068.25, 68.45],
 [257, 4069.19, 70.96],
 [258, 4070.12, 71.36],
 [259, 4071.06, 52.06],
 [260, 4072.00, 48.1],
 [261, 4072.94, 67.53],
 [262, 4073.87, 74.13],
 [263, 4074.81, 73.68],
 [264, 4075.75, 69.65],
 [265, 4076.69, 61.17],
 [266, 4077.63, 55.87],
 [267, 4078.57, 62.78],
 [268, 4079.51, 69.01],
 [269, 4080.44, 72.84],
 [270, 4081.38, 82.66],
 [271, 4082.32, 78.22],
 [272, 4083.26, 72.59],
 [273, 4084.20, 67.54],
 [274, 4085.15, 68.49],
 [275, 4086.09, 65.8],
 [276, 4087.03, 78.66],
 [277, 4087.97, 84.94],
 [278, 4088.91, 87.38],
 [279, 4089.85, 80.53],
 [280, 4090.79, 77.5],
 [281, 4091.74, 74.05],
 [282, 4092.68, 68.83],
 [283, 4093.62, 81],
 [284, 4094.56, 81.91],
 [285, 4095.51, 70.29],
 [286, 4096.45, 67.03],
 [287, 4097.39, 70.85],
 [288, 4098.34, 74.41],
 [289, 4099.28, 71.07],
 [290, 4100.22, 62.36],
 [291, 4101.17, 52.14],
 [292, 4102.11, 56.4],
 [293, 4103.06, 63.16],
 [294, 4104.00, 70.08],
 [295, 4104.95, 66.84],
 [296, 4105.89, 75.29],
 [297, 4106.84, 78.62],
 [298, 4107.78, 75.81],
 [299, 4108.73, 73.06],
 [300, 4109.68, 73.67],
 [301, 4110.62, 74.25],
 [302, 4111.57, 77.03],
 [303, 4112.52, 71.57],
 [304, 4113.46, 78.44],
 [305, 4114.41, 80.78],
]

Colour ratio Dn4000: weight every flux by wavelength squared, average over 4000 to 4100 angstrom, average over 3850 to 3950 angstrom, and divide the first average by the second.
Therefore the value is 2.03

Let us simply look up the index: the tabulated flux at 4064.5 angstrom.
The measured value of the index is 46.73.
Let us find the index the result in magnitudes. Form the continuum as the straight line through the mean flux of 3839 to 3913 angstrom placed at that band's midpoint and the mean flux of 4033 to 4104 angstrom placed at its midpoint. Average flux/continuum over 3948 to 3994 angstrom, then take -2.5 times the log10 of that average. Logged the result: 0.19 mag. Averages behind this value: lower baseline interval 37.1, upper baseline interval 66.8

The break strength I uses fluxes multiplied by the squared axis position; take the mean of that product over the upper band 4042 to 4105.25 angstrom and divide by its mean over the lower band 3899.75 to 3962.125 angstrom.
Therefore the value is 1.9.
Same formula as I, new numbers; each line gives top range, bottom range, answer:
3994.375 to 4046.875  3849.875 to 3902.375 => 1.92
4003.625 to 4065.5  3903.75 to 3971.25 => 1.95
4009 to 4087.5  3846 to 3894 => 2.06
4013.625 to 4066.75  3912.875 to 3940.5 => 2.23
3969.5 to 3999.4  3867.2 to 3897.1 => 1.47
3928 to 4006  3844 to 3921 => 1.11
